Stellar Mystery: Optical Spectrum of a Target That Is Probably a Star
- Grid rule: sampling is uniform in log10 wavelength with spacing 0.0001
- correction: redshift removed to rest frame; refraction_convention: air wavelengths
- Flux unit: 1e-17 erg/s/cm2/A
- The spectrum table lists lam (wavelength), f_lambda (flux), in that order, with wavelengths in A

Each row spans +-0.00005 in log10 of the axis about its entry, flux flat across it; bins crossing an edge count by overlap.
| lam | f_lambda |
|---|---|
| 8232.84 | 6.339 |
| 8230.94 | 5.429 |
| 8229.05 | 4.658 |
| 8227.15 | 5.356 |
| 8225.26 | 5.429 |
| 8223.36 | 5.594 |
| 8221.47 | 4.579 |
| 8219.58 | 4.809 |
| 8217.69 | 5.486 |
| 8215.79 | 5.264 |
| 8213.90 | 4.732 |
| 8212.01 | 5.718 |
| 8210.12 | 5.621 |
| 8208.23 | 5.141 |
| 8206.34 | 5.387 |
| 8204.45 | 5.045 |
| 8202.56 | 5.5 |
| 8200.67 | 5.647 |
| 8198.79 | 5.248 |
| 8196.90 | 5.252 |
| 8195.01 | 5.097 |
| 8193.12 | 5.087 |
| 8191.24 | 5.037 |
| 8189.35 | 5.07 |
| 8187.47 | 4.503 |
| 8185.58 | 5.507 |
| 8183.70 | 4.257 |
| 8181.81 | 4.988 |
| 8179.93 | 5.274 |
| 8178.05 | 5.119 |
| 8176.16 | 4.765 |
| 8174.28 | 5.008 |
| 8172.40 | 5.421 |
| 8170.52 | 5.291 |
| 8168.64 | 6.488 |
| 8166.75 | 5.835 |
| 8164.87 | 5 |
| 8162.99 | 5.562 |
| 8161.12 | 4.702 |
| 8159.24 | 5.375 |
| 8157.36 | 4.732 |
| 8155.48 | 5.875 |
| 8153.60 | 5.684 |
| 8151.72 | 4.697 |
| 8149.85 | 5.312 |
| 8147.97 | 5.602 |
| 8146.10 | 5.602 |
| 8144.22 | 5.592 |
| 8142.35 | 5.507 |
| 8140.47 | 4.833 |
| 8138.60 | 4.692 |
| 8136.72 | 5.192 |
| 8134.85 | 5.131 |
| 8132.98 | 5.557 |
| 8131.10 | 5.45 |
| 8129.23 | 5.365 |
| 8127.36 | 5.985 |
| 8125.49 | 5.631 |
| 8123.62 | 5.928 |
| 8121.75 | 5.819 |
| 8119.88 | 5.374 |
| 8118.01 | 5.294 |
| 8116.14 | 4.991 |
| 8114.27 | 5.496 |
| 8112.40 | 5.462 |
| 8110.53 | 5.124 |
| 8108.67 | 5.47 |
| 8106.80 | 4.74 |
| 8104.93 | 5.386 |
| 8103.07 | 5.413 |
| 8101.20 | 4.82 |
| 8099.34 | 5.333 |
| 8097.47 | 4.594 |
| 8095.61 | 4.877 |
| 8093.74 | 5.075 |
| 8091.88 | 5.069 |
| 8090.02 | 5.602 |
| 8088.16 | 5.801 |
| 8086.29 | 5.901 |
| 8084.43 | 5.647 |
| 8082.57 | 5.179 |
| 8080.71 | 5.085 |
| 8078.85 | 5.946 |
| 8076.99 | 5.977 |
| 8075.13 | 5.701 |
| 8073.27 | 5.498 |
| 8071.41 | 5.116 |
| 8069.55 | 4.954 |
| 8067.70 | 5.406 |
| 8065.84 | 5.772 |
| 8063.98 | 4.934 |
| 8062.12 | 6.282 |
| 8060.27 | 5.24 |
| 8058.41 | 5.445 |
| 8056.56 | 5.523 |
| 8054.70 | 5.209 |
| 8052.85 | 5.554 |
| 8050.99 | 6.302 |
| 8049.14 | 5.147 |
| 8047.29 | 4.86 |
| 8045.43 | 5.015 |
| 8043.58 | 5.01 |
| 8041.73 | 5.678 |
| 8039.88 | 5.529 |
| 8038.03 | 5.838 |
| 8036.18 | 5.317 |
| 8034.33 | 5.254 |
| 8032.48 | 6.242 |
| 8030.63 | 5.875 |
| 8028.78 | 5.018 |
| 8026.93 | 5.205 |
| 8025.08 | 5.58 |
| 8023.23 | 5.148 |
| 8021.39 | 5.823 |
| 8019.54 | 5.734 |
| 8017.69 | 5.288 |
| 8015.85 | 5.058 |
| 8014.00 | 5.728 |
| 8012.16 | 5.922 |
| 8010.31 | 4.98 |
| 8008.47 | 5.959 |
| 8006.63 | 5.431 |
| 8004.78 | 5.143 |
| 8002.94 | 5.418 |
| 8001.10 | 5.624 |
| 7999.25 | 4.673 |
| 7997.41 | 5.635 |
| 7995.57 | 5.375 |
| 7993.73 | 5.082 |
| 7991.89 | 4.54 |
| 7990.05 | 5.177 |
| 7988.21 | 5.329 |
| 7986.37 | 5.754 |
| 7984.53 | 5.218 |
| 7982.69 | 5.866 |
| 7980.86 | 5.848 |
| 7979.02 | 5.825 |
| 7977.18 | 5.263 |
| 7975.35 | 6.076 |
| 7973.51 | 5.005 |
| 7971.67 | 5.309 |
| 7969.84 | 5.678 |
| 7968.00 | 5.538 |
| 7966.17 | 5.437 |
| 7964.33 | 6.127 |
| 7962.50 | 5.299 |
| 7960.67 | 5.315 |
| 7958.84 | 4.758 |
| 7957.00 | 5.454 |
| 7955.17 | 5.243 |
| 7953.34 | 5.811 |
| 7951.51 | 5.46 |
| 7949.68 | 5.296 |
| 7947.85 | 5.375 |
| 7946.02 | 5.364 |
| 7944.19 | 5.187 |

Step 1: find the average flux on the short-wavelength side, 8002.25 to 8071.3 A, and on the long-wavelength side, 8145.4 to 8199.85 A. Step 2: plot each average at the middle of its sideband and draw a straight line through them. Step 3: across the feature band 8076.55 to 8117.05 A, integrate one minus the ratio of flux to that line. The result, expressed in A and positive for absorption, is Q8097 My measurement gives 0.3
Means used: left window 5.45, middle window 5.31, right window 5.22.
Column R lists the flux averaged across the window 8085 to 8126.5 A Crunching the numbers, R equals 5.33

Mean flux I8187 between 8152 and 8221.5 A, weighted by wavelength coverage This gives 5.22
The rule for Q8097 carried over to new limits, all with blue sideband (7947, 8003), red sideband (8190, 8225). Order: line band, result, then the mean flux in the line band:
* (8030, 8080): -1.4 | 5.5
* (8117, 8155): -0.9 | 5.42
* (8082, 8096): -0.2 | 5.42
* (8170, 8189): 0.9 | 5.01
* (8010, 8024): -0.3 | 5.49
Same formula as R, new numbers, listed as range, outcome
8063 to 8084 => 5.42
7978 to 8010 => 5.4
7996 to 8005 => 5.32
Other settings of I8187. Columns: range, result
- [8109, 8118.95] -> 5.29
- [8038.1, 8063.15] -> 5.46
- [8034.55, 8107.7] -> 5.38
